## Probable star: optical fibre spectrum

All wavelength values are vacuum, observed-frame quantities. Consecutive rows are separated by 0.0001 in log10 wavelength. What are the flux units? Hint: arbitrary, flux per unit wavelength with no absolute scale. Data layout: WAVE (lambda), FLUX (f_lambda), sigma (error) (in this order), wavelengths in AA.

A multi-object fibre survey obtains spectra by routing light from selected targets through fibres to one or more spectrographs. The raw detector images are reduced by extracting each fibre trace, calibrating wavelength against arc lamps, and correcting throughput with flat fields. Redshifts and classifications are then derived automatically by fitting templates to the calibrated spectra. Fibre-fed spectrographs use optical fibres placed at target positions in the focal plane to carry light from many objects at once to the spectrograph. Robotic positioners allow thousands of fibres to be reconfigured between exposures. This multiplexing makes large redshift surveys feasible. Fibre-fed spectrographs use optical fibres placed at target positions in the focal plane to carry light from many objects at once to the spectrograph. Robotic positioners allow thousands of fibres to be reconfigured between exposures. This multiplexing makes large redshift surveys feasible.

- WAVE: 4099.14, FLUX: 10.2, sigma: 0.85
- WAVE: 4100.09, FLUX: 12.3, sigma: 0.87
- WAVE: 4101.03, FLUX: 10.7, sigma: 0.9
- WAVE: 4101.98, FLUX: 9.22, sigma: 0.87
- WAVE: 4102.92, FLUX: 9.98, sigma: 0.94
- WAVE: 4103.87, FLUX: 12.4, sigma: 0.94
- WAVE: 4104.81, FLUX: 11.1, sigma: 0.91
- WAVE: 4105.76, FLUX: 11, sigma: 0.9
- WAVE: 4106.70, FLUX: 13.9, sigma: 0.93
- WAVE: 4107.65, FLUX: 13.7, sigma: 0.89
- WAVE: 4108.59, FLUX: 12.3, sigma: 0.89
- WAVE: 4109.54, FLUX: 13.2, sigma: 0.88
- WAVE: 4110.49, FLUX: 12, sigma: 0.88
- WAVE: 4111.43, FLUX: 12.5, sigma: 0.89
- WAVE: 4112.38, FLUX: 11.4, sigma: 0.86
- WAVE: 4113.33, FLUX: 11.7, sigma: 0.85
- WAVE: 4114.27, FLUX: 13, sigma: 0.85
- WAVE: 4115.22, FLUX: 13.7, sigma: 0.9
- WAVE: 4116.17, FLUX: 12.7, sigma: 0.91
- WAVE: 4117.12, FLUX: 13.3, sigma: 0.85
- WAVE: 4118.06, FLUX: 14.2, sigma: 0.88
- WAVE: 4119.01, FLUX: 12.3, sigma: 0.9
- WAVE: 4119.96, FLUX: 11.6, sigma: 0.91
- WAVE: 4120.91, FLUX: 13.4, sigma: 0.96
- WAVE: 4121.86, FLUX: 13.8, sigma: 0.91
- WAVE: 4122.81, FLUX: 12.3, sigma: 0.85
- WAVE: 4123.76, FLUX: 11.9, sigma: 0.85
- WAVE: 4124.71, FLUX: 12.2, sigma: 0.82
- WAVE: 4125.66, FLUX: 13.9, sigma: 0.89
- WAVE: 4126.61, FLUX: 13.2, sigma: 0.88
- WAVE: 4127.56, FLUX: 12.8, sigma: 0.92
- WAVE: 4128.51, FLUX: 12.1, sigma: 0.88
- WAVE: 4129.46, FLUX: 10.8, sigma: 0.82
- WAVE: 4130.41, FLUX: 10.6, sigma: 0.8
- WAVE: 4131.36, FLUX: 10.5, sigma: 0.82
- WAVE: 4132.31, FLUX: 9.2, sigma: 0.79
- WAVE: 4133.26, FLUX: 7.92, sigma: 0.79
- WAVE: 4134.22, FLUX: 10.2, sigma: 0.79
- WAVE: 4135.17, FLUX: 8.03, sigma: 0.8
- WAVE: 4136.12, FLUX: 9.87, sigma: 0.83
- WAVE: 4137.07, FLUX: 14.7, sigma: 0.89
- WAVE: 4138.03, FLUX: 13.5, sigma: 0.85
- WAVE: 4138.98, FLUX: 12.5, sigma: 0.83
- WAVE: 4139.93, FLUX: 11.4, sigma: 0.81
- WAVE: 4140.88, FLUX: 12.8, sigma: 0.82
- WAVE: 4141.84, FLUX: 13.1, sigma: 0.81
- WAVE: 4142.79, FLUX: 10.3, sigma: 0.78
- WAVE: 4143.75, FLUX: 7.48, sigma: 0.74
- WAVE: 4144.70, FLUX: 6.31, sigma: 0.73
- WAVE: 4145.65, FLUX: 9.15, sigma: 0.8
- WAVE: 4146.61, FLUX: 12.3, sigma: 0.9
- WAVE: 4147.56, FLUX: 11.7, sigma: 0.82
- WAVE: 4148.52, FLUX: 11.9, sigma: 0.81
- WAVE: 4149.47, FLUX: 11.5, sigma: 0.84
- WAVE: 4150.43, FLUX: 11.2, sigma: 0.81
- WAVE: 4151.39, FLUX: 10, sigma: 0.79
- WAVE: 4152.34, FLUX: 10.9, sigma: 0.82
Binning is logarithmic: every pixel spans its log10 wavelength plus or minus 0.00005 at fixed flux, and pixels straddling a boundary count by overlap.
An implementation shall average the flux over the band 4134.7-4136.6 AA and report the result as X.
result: 8.99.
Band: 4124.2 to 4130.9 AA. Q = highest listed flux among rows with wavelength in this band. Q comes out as 13.9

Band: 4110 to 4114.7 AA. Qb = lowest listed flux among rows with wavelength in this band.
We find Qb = 11.4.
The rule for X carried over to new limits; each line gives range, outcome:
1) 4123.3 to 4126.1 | 12.7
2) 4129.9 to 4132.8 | 10.1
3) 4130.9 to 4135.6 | 9.17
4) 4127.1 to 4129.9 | 11.9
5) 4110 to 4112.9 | 12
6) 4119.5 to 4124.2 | 12.6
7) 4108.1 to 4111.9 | 12.5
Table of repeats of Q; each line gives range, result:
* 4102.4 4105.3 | 12.4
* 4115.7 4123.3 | 14.2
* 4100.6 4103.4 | 10.7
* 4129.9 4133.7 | 10.6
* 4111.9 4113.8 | 11.7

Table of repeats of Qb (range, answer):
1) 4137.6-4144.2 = 7.48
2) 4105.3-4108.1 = 11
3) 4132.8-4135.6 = 7.92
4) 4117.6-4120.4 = 11.6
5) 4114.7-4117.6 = 12.7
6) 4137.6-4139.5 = 12.5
